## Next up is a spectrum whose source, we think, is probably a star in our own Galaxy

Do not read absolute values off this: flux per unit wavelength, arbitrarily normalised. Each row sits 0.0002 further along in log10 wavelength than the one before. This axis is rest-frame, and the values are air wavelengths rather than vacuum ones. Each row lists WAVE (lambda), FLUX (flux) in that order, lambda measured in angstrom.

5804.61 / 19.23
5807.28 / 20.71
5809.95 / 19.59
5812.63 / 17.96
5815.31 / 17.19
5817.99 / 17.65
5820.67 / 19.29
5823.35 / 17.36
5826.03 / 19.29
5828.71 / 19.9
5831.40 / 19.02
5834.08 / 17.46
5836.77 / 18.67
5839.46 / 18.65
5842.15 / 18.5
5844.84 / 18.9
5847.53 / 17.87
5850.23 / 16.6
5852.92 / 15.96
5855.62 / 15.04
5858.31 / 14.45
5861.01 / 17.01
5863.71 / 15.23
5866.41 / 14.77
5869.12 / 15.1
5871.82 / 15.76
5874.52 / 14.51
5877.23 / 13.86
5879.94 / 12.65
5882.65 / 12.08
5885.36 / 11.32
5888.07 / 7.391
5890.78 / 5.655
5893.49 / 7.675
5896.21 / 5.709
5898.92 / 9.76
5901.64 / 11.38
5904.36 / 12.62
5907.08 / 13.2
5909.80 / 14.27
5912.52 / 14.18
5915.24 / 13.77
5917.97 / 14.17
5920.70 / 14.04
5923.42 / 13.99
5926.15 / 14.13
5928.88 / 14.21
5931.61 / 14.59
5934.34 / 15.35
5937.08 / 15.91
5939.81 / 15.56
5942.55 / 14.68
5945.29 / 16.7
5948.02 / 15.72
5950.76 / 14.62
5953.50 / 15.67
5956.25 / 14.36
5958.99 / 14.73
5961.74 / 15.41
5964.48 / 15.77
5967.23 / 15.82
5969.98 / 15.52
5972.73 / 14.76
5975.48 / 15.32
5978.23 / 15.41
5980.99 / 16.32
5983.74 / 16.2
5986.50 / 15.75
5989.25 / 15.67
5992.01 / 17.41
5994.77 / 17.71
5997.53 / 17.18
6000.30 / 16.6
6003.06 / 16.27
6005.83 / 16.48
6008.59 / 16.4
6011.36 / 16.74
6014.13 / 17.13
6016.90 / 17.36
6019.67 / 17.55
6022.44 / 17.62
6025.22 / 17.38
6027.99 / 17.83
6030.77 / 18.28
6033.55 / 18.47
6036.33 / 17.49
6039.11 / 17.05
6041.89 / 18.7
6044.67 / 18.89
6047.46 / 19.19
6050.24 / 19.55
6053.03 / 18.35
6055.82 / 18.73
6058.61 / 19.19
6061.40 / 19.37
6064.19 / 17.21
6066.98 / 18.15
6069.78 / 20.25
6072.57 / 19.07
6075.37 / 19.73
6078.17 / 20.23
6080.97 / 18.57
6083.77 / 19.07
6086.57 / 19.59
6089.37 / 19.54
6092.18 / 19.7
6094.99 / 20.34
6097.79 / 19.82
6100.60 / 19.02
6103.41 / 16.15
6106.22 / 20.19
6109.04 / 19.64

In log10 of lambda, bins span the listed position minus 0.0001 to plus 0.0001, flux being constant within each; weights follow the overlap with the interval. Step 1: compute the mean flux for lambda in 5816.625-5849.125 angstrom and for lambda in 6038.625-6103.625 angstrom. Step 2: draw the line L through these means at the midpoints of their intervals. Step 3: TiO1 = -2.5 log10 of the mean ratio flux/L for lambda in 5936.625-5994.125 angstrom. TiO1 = 0.203 mag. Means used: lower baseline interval 18.5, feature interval 15.6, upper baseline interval 19.1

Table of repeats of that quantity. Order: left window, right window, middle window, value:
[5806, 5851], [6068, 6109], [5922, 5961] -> 0.25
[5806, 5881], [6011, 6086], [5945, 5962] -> 0.17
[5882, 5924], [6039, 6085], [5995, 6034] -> -0.04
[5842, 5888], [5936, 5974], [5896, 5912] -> 0.28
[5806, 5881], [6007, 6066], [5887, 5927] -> 0.45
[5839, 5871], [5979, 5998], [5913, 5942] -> 0.14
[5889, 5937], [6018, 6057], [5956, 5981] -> -0.03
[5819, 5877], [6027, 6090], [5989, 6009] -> 0.09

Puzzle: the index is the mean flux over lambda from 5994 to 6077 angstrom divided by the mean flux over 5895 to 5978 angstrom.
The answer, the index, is 1.3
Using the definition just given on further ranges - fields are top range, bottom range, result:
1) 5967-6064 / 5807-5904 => 1.14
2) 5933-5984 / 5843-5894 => 1.11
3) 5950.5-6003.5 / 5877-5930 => 1.35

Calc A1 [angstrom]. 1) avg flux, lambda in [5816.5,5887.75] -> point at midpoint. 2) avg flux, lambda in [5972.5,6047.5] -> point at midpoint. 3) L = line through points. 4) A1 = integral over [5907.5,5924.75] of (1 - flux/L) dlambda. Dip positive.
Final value 2.7 angstrom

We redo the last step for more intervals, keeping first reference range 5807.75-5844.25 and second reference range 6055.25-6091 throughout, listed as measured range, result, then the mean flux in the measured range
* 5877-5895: 8.55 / 9.81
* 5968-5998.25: 4.55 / 16.1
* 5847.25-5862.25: 2.10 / 16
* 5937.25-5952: 2.62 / 15.5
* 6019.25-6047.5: 1.56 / 18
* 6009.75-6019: 0.93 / 17.1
